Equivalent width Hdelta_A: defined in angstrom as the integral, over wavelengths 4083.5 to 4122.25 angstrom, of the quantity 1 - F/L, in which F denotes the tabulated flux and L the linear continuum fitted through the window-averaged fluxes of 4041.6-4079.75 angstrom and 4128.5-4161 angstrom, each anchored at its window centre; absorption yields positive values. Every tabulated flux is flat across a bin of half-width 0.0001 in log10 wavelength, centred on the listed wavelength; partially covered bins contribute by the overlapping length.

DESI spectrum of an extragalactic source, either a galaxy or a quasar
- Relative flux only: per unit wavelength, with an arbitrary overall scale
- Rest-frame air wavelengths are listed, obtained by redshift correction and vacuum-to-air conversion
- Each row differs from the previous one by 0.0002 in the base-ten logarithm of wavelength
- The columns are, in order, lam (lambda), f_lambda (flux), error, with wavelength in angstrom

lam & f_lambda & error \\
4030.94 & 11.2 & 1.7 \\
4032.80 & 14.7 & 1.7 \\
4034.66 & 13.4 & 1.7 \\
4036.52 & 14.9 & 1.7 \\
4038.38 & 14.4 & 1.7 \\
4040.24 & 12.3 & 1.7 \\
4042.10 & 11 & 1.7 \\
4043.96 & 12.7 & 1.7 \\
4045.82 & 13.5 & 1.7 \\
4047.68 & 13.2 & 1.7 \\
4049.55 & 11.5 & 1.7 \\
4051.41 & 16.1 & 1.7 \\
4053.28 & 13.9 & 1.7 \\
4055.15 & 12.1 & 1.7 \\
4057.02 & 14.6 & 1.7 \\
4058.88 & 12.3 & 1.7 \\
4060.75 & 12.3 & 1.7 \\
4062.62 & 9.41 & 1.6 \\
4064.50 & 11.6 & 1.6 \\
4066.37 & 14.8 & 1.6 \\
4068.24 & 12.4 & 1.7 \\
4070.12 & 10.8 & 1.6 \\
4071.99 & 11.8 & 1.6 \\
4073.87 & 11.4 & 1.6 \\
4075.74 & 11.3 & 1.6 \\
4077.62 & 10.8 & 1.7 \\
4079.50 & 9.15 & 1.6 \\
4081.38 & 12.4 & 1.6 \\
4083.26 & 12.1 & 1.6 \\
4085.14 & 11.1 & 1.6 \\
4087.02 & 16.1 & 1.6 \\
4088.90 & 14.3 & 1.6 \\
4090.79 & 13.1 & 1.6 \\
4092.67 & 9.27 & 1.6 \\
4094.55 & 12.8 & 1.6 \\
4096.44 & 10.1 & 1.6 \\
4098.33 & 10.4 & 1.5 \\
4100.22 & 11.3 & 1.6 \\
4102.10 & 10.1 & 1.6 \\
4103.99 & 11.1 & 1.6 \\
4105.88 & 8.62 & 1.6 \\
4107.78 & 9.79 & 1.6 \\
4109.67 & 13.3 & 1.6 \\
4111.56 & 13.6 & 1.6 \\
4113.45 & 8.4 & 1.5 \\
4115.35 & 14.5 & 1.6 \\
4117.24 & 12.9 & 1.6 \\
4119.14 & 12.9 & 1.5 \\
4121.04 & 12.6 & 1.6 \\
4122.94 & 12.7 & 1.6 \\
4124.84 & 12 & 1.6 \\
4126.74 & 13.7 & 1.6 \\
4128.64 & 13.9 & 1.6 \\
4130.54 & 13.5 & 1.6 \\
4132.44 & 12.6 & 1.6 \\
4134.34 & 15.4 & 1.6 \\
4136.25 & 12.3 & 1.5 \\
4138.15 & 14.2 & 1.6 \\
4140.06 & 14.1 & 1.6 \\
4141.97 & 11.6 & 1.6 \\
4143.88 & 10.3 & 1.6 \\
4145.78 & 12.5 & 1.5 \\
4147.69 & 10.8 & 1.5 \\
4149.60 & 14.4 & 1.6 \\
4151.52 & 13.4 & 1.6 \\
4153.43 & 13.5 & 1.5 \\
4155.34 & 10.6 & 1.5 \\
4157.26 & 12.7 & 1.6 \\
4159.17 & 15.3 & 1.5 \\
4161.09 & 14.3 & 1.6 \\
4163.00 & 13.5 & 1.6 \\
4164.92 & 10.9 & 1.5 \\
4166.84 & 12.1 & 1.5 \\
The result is 2.5 angstrom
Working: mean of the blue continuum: 12.3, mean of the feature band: 11.8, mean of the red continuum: 13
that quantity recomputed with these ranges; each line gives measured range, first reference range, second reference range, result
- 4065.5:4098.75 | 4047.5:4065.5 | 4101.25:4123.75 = 0.9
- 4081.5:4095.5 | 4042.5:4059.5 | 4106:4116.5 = -0.4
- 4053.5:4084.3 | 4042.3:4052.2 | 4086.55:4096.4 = 2.6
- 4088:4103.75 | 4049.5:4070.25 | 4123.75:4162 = 1.8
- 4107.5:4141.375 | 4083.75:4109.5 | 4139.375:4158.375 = -2.8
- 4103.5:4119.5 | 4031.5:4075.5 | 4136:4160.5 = 1.4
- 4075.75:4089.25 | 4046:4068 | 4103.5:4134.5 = 0.6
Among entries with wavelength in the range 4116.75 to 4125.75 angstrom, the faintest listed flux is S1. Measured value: 12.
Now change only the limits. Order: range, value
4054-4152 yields 8.4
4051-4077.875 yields 9.41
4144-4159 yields 10.6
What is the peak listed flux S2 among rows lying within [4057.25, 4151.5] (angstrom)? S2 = 16.1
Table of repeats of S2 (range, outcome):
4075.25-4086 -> 12.4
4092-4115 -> 13.6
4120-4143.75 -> 15.4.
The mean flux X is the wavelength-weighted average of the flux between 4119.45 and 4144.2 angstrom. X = 13.1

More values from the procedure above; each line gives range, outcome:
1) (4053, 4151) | 12.2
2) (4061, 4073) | 11.8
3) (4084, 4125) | 11.9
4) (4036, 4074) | 12.7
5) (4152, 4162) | 13.3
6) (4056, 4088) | 12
